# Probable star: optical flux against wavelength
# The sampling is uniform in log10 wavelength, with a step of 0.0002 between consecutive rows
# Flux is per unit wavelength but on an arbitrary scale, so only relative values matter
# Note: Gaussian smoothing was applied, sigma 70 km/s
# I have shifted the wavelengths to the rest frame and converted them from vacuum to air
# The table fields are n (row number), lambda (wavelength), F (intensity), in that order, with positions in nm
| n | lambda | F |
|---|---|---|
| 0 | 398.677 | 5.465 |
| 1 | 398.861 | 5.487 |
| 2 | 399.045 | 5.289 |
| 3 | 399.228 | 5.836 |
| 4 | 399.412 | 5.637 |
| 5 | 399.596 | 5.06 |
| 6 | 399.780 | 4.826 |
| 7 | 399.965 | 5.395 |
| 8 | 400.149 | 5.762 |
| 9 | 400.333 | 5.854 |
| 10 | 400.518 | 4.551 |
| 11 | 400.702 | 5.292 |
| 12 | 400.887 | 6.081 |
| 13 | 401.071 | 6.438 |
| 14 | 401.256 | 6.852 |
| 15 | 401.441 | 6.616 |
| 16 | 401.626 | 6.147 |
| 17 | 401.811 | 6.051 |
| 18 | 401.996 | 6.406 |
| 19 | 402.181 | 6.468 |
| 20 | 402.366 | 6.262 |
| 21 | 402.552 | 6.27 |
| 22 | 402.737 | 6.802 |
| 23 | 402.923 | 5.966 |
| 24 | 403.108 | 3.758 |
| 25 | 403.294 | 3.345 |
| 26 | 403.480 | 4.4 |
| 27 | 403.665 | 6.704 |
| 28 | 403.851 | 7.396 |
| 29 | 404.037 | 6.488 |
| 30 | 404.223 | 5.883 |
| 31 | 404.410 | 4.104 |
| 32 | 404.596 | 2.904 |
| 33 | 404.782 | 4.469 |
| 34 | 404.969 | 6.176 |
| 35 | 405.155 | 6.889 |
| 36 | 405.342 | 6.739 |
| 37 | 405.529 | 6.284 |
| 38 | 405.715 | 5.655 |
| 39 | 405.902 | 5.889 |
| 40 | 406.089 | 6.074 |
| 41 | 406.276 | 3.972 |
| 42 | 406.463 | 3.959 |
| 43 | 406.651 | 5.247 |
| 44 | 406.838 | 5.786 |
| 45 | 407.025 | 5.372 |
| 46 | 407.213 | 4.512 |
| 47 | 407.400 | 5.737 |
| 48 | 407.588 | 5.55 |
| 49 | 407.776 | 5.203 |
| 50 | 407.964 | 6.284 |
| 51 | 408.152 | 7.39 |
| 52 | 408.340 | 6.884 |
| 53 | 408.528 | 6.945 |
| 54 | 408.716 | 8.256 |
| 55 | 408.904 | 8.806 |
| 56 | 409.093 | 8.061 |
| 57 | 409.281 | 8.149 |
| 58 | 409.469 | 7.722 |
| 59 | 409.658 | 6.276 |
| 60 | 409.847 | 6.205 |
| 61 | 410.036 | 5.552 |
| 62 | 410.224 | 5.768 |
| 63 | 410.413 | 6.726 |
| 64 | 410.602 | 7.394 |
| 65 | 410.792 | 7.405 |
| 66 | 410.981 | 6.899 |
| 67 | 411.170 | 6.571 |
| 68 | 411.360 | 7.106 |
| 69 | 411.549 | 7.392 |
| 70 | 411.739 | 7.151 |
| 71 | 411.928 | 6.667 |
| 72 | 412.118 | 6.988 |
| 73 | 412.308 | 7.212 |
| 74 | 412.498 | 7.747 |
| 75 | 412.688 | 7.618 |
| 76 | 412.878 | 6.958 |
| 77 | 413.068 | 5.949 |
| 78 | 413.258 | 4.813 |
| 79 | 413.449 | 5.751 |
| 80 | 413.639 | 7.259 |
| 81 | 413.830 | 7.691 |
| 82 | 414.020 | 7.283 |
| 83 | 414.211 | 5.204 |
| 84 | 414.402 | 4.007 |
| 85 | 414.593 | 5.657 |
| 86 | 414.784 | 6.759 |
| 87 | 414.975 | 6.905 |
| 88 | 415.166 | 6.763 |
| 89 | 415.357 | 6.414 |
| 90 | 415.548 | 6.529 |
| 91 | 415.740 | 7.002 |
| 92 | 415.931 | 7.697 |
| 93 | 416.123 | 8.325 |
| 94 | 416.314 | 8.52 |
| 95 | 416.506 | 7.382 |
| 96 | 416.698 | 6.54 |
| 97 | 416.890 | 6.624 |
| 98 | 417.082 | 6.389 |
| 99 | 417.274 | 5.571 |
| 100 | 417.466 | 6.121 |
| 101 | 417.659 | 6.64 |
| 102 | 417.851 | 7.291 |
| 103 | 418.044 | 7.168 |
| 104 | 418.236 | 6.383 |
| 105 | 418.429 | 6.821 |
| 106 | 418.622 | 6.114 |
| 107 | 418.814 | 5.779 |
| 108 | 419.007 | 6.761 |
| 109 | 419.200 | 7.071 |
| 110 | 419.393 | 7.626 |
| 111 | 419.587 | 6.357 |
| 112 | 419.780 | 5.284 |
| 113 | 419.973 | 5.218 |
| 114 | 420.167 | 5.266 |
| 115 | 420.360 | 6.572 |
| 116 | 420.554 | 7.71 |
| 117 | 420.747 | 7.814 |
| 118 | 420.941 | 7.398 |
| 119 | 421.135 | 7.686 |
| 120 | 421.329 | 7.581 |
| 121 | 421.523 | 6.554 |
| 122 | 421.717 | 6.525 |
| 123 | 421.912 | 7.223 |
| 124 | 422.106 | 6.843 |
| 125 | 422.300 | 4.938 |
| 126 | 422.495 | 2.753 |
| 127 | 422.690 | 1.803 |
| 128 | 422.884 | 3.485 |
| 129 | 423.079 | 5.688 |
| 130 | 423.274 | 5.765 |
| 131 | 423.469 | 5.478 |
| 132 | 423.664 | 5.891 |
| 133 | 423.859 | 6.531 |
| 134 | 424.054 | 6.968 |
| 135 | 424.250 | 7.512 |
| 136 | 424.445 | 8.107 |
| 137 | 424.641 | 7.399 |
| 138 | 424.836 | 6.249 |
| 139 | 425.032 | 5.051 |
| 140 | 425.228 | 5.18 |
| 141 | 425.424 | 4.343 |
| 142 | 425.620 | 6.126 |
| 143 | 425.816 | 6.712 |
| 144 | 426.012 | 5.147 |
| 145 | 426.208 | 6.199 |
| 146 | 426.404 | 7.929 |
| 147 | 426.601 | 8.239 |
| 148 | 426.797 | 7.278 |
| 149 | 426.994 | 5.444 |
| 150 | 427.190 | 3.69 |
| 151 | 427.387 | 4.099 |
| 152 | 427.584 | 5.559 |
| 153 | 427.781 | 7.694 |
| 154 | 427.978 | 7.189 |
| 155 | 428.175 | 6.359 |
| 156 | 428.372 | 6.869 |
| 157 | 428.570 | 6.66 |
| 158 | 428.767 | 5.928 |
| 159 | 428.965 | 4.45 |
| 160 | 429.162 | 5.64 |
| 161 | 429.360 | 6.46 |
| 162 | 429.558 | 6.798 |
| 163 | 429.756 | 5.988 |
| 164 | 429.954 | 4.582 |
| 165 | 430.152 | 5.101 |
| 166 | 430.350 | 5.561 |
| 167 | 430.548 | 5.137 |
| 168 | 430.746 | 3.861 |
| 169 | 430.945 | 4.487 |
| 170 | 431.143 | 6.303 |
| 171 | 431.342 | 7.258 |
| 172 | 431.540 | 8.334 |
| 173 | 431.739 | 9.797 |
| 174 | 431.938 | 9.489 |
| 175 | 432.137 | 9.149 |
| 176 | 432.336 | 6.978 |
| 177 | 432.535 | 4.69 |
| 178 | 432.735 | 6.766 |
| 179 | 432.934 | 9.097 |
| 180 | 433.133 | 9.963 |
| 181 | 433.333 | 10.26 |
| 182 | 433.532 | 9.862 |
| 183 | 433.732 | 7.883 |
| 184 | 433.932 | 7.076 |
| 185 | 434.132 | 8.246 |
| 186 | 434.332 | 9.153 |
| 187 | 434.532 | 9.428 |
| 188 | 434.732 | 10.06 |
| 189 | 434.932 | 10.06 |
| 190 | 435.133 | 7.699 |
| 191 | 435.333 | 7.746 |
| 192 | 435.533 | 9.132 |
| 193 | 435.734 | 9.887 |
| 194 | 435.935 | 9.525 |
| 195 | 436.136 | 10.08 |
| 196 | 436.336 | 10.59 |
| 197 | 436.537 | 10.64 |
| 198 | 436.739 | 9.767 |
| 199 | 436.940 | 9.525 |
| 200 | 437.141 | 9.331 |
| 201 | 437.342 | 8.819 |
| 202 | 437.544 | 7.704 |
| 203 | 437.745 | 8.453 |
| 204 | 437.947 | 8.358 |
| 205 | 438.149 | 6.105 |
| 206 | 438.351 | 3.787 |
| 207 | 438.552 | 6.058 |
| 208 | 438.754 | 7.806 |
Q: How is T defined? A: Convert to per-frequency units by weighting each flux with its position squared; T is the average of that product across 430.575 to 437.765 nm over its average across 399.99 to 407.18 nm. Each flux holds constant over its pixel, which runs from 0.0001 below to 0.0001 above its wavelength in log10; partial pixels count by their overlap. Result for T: 1.74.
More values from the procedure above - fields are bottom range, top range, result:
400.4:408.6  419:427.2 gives 1.18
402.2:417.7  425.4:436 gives 1.24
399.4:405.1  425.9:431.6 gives 1.21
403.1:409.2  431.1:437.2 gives 1.74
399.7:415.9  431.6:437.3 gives 1.64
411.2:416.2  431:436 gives 1.39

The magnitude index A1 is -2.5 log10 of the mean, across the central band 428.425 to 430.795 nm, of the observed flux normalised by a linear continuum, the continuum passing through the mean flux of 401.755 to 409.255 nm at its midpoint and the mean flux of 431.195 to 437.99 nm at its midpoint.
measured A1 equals 0.44 mag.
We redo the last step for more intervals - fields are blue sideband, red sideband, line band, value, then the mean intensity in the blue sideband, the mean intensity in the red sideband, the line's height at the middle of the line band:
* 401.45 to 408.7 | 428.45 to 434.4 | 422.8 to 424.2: 0.15 mag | 5.73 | 7.02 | 6.64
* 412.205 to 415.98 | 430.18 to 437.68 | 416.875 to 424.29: 0.15 mag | 6.55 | 8.34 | 7.13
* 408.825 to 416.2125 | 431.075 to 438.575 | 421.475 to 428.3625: 0.29 mag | 6.82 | 8.54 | 7.78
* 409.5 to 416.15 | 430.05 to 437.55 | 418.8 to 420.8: 0.11 mag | 6.67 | 8.29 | 7.21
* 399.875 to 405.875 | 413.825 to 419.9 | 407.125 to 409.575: -0.13 mag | 5.76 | 6.63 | 6.1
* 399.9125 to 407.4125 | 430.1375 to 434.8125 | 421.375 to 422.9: 0.32 mag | 5.63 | 7.71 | 6.96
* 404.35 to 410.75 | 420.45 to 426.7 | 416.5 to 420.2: -0.04 mag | 6.11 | 6.21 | 6.18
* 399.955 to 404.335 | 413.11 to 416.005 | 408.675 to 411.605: -0.15 mag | 5.88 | 6.37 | 6.19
